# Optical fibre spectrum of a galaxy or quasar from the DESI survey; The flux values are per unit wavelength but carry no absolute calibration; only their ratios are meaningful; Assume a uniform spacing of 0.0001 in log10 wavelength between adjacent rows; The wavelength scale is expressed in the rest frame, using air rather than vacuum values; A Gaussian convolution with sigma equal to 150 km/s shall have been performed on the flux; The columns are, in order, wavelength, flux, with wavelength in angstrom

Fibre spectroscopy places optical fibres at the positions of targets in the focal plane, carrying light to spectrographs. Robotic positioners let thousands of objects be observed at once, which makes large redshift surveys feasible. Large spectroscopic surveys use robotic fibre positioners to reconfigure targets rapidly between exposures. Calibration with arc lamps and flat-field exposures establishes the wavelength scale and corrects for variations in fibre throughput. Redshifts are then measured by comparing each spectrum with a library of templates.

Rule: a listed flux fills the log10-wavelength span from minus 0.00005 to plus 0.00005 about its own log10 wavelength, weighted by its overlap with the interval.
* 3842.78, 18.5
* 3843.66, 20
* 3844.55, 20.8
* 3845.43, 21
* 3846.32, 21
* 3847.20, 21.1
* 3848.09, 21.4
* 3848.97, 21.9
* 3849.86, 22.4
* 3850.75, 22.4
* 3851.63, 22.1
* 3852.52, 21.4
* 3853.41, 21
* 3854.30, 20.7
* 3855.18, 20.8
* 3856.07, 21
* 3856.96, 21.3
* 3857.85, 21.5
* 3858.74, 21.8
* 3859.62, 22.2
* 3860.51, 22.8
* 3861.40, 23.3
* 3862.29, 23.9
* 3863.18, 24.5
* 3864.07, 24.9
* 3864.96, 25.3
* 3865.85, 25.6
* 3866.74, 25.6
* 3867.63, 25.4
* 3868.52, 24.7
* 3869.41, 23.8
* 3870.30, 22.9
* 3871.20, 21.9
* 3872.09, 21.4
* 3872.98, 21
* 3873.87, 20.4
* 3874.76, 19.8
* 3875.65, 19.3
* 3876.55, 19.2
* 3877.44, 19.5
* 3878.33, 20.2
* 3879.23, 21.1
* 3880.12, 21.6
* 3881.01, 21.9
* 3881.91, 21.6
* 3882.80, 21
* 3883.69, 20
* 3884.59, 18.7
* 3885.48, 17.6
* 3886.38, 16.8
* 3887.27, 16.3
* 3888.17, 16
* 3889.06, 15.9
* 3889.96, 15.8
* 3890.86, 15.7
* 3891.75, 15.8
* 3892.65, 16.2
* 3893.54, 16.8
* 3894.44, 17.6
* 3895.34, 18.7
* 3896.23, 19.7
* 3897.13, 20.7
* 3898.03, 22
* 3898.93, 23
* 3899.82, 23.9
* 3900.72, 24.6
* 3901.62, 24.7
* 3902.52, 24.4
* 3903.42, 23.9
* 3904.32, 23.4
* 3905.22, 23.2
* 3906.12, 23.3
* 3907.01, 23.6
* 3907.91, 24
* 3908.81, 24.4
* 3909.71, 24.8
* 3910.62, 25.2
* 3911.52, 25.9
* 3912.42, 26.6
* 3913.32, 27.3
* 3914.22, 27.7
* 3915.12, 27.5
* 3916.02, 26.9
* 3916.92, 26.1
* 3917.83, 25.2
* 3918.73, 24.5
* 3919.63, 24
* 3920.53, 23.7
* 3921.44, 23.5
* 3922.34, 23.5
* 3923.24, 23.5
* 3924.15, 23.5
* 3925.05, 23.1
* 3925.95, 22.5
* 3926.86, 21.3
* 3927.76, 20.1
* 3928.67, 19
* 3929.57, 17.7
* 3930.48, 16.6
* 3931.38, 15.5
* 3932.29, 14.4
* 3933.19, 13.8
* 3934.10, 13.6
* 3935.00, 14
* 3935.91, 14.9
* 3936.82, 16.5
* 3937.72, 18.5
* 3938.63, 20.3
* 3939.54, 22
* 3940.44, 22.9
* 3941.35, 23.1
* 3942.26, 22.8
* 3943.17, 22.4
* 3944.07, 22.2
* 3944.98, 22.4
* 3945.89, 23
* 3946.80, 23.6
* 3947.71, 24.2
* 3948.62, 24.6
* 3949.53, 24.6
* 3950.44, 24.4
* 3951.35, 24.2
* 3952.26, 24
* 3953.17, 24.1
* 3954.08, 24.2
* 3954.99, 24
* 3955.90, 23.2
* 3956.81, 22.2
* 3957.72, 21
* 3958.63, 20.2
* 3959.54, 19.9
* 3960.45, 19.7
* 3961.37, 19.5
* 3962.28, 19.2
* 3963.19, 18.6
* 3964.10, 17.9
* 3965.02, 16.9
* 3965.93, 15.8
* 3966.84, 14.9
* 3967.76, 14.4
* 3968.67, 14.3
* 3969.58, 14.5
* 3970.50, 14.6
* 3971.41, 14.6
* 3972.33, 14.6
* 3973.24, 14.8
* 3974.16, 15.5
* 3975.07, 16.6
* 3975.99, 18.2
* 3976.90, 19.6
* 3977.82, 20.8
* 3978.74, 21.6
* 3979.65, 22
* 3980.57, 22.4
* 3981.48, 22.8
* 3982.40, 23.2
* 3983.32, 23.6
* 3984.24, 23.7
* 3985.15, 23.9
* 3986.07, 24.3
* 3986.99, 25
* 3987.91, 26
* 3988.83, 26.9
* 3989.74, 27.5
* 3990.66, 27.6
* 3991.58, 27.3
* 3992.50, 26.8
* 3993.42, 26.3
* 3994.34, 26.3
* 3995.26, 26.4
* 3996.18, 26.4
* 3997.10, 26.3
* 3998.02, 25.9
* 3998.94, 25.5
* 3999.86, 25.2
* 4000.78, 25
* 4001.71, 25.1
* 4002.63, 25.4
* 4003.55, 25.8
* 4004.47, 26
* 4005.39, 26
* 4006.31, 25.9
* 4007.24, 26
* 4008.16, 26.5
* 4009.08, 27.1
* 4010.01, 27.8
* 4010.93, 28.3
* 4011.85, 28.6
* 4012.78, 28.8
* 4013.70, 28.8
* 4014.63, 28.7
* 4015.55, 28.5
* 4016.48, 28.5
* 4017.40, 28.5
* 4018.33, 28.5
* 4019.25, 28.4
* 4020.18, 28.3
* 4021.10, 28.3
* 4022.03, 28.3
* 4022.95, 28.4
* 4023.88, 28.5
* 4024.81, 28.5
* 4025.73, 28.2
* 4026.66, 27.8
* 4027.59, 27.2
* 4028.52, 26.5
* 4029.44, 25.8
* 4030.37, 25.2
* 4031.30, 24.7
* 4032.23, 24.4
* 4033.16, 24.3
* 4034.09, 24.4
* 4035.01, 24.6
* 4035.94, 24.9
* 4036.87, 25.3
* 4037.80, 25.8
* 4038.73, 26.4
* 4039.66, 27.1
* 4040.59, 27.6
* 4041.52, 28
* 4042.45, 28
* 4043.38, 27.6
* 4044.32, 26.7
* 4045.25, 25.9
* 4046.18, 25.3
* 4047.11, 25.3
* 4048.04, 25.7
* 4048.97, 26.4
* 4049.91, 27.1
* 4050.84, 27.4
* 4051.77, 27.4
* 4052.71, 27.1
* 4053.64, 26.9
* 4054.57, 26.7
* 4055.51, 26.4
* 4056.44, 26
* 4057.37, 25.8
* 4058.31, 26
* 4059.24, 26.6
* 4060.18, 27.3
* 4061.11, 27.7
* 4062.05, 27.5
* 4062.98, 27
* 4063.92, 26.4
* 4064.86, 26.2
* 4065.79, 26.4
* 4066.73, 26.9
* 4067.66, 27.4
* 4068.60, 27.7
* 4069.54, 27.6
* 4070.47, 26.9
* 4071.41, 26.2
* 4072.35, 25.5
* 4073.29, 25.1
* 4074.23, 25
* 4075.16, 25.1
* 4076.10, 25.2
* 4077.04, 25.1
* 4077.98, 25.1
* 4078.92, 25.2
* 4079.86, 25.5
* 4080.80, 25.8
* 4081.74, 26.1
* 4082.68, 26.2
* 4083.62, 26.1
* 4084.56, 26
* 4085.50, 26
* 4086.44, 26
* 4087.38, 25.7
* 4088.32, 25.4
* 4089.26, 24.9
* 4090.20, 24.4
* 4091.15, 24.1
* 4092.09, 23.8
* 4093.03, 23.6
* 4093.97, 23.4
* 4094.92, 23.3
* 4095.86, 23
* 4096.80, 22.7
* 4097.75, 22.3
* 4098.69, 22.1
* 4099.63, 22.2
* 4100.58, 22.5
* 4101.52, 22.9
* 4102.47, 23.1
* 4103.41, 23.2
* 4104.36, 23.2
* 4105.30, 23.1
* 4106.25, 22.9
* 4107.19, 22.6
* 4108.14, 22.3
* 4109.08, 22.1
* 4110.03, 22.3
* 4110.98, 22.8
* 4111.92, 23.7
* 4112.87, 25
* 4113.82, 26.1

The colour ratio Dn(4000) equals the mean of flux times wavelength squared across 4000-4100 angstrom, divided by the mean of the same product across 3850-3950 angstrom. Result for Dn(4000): 1.3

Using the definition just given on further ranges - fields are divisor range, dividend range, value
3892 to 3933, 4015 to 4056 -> 1.27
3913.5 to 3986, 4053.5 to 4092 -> 1.34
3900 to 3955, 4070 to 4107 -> 1.18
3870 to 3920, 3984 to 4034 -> 1.31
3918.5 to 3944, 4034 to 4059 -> 1.40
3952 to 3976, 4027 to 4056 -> 1.48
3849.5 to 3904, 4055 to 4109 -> 1.32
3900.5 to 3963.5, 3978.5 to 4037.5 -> 1.23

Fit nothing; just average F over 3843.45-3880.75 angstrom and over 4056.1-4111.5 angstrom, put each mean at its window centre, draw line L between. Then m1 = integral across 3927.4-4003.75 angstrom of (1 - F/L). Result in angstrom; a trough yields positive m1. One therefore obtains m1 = 7.0 angstrom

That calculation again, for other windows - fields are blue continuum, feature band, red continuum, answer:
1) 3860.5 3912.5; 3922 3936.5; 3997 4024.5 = 3.06 angstrom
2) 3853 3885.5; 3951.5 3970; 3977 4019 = 3.90 angstrom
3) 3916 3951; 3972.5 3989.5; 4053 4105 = 0.65 angstrom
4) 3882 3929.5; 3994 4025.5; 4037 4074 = -2.46 angstrom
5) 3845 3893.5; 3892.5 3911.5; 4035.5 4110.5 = -0.71 angstrom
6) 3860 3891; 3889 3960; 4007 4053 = 3.42 angstrom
